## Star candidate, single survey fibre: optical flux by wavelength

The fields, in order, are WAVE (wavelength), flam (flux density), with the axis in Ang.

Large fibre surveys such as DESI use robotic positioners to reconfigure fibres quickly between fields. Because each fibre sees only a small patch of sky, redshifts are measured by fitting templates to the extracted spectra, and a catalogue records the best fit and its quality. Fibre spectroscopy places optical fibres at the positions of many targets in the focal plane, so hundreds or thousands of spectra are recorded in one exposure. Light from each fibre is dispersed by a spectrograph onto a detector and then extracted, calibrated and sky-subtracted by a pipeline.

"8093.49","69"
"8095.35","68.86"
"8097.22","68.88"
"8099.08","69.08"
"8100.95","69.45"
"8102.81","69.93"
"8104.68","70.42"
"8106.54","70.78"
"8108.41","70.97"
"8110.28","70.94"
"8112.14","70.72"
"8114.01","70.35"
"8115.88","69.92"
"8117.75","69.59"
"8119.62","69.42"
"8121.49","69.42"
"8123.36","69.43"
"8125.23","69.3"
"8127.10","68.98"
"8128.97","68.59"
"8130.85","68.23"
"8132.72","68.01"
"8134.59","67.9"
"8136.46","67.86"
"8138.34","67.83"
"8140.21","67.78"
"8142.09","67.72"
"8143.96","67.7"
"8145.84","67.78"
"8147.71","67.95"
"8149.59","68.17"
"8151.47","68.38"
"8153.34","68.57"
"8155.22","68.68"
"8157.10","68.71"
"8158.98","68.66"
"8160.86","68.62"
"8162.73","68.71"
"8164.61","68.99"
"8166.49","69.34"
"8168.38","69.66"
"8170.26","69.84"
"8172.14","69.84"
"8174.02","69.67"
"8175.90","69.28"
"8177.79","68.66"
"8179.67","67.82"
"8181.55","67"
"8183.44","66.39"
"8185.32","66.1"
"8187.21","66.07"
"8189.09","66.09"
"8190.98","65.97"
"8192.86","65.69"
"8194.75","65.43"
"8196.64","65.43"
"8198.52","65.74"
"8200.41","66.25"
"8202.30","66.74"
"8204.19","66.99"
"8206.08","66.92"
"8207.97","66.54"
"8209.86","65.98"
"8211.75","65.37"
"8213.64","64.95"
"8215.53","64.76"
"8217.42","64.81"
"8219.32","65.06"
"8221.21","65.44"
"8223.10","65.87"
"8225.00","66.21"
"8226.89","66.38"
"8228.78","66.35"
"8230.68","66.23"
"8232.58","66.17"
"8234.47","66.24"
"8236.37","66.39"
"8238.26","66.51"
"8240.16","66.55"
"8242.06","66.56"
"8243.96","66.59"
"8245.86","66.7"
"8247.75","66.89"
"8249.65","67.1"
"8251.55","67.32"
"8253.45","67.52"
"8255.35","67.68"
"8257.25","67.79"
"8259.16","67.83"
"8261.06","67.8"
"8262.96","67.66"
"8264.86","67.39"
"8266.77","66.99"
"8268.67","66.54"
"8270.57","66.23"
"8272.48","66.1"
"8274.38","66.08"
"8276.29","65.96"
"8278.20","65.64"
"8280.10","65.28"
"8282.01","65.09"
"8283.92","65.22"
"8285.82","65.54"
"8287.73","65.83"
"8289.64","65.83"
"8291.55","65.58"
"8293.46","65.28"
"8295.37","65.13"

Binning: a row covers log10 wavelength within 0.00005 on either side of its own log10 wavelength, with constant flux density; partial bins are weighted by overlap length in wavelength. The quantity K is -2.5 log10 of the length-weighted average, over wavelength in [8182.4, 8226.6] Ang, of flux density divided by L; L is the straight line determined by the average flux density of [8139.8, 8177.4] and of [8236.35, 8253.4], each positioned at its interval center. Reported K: 0.030 mag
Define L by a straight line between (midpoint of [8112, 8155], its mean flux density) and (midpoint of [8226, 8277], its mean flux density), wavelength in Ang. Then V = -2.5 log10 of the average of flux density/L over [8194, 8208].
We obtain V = 0.022 mag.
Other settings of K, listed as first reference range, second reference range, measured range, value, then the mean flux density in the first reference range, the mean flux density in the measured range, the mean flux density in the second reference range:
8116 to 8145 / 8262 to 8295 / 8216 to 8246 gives 0.01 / 68.5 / 66.1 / 66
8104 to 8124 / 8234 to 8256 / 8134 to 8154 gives 0.02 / 70.2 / 68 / 66.8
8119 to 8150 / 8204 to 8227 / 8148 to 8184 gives -0.02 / 68.3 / 68.7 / 65.7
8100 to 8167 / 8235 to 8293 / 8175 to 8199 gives 0.02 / 69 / 66.6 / 66.5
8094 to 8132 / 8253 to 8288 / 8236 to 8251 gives 0.01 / 69.6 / 66.7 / 66.5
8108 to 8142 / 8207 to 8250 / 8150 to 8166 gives -0.01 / 69.1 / 68.7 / 66.1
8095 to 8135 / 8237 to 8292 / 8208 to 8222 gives 0.04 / 69.5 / 65.3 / 66.6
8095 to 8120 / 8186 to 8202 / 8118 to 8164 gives 0.00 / 70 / 68.5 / 65.9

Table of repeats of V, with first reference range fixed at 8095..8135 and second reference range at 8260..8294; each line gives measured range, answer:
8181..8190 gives 0.03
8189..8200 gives 0.03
